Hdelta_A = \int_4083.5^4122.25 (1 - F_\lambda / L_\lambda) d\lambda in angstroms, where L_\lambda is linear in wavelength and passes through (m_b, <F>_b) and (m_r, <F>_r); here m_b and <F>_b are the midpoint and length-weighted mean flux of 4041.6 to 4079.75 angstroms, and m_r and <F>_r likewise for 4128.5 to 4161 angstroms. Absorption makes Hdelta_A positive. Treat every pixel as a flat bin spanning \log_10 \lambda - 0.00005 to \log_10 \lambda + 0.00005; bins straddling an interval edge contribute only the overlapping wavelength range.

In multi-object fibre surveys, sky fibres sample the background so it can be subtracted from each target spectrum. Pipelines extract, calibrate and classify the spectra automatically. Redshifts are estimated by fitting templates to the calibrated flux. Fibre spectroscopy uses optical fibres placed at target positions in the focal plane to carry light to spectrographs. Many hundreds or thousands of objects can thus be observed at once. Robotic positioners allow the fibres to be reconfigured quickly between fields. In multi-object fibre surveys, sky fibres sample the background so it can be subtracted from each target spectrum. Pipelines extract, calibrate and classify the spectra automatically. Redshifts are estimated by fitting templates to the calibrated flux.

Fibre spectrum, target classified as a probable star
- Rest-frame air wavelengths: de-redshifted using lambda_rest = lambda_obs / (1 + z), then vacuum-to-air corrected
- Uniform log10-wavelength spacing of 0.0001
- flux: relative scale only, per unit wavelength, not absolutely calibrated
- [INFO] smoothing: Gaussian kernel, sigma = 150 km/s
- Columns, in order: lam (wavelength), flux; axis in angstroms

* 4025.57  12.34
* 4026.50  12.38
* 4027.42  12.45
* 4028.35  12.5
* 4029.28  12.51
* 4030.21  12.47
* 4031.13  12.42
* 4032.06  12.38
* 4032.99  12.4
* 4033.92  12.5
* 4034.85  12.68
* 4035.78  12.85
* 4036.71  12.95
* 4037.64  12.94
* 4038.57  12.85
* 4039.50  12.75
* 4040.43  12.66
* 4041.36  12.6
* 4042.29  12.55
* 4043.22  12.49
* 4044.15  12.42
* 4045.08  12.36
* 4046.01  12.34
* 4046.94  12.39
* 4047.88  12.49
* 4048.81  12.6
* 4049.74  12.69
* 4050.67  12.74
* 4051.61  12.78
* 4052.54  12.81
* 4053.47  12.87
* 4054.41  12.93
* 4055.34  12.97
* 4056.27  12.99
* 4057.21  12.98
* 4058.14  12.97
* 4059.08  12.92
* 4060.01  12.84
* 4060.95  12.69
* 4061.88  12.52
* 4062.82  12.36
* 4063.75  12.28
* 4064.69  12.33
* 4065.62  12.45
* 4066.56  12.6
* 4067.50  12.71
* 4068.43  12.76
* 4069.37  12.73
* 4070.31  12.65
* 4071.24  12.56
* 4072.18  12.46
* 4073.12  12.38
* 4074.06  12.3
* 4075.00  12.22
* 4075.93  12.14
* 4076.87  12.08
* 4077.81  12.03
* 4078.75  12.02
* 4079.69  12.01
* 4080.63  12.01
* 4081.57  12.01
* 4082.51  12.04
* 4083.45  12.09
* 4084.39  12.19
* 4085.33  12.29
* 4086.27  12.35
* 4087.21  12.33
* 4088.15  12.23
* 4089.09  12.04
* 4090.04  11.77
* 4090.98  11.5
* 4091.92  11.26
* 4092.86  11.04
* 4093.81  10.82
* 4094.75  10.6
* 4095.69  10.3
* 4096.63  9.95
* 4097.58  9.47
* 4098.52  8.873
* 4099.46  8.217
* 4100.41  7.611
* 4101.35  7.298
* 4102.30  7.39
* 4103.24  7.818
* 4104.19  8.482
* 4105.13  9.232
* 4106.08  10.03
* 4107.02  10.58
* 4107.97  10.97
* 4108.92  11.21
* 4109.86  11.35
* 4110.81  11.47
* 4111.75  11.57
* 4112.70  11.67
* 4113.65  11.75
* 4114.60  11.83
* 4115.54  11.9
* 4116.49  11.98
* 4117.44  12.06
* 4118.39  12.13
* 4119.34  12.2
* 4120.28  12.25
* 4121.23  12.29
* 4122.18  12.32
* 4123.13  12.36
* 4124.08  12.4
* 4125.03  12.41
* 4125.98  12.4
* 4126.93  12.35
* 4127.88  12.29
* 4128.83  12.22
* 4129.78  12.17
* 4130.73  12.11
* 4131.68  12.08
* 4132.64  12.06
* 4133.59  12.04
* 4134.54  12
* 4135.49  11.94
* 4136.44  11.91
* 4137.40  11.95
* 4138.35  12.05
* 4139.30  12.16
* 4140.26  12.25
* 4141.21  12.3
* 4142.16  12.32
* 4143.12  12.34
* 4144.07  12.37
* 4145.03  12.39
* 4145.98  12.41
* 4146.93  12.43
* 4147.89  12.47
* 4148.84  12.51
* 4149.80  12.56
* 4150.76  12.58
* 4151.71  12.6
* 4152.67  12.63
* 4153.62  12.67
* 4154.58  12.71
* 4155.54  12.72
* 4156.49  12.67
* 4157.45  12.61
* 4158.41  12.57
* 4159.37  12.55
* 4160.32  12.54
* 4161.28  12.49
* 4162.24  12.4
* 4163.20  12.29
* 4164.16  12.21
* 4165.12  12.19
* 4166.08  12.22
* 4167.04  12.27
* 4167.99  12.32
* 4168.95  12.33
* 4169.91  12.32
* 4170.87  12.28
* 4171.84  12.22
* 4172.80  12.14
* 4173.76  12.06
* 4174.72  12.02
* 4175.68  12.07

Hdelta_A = 5.0 angstroms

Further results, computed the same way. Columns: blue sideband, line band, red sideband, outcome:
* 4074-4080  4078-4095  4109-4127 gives 0.4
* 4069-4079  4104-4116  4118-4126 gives 1.3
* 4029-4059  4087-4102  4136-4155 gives 2.7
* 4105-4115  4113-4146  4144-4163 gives -1.2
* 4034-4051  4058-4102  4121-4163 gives 3.1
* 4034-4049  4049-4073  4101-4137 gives -0.8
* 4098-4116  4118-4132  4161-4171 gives -2.1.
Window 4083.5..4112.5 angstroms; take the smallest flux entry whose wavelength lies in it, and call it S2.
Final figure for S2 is 7.298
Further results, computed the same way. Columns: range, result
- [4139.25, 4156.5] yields 12.16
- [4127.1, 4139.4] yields 11.91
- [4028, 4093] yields 11.04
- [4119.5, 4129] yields 12.22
